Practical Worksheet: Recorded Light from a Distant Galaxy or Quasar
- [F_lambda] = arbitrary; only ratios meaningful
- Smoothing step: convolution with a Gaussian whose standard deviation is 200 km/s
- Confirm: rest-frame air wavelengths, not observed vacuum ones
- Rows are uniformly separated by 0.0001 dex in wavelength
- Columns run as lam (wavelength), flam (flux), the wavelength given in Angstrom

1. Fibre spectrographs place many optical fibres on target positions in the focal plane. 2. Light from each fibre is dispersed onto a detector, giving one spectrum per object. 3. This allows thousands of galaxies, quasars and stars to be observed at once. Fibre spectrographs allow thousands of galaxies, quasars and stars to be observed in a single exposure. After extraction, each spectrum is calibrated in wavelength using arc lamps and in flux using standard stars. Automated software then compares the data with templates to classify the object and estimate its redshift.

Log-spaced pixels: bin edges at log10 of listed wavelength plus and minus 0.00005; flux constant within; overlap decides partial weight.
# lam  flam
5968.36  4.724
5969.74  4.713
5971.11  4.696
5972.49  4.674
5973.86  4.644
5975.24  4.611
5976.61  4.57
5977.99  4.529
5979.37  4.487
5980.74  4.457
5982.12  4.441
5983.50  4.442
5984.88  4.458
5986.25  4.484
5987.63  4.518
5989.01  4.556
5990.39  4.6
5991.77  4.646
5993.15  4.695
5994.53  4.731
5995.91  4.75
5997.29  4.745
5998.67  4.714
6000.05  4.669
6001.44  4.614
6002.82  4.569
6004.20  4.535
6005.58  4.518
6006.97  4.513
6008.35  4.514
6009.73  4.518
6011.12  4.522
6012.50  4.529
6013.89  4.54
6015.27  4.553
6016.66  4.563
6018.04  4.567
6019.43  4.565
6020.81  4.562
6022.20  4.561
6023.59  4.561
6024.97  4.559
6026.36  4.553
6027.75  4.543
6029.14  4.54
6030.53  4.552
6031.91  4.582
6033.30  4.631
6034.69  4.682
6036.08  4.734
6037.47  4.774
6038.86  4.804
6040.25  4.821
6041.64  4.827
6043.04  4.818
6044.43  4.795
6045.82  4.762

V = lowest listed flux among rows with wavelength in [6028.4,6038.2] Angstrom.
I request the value 4.54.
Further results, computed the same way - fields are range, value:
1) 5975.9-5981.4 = 4.457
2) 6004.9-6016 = 4.513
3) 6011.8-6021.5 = 4.529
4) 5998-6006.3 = 4.518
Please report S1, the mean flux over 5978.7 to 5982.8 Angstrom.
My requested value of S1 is 4.47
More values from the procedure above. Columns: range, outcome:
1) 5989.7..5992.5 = 4.62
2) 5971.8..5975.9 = 4.64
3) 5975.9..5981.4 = 4.52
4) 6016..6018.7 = 4.57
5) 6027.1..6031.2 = 4.54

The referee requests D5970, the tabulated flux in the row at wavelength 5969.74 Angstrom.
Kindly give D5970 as 4.713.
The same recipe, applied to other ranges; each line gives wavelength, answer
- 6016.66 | 4.563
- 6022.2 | 4.561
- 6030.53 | 4.552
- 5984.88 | 4.458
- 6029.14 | 4.54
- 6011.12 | 4.522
